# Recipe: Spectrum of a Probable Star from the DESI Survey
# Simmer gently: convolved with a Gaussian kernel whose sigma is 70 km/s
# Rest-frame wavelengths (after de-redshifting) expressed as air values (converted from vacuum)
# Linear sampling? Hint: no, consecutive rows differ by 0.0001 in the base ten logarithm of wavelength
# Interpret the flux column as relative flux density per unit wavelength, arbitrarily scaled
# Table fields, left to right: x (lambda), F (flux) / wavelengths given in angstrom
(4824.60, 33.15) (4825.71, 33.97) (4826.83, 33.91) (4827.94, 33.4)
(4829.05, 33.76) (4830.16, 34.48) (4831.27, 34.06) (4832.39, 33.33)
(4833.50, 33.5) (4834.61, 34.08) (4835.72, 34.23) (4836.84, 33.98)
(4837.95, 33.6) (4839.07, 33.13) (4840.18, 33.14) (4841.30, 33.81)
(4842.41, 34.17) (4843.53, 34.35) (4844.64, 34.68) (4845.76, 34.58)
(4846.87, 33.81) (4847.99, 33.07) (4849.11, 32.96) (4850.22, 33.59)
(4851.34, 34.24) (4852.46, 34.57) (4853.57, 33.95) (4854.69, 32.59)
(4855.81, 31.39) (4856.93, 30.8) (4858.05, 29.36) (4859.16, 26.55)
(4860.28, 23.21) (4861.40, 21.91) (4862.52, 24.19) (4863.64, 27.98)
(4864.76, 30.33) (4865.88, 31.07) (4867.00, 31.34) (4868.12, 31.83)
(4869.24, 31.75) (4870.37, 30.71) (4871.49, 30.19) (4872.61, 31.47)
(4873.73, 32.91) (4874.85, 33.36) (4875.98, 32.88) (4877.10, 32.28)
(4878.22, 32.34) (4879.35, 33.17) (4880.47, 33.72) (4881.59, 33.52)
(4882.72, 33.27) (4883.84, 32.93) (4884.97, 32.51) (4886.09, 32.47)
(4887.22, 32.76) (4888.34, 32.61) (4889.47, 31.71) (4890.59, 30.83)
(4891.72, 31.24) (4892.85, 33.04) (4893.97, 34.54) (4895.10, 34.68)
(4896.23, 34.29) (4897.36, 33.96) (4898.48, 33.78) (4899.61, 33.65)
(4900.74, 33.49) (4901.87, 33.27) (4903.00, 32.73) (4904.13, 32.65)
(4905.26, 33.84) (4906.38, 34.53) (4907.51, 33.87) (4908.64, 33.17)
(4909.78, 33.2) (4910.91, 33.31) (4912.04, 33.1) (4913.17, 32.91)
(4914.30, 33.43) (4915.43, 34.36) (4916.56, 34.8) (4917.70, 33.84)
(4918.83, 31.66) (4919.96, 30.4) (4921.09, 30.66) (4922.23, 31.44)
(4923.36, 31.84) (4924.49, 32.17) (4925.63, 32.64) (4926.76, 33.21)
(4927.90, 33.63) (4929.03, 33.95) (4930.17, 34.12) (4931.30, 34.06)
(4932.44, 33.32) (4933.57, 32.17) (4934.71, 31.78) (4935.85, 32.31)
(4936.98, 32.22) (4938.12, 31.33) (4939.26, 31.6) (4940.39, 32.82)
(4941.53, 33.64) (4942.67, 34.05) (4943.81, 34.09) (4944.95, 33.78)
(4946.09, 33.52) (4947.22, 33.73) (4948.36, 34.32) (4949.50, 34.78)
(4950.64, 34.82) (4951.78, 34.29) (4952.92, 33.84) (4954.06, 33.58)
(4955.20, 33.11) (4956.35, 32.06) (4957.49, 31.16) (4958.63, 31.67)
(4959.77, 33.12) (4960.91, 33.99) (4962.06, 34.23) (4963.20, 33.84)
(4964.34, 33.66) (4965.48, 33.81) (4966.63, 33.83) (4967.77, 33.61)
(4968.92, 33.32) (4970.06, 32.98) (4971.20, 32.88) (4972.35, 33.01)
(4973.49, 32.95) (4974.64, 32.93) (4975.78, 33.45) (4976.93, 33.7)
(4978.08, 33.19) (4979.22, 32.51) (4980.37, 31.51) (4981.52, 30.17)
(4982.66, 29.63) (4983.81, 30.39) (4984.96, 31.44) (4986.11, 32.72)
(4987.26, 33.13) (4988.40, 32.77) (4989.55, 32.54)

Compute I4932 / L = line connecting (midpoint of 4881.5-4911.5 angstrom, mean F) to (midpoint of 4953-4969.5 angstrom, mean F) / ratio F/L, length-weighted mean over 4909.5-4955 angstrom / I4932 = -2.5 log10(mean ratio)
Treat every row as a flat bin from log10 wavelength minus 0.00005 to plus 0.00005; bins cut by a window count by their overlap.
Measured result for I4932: 0.00 mag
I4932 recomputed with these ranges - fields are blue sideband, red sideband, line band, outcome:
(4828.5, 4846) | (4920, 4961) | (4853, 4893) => 0.09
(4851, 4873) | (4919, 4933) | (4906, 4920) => -0.04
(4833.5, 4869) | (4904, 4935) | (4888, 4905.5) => -0.02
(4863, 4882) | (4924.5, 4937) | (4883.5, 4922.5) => -0.02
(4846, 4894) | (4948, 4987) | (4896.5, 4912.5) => -0.05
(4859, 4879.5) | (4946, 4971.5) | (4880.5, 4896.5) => -0.07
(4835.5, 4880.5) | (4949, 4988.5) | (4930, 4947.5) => -0.01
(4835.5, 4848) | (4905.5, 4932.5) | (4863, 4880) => 0.07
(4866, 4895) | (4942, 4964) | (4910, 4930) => 0.01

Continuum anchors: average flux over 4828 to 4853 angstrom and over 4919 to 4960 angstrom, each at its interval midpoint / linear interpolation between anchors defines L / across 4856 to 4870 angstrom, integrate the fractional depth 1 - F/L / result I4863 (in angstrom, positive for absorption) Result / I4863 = 2.2 angstrom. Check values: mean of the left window 33.9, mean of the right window 32.9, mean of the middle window 28.5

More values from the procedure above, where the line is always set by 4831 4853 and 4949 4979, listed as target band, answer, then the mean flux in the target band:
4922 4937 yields 0.3 angstrom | 32.8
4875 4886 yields 0.2 angstrom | 32.9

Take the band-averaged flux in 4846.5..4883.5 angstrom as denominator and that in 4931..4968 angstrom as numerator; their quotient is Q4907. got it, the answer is 1.1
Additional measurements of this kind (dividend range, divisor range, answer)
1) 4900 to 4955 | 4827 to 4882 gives 1.03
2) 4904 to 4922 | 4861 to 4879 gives 1.08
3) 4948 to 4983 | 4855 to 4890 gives 1.07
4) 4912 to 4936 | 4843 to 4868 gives 1.06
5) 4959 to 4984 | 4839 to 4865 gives 1.05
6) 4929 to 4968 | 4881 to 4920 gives 1.00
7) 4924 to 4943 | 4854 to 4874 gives 1.12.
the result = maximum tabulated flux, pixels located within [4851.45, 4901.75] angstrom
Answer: 34.68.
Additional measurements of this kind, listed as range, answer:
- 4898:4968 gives 34.82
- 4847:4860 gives 34.57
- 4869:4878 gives 33.36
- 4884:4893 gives 33.04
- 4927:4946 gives 34.12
